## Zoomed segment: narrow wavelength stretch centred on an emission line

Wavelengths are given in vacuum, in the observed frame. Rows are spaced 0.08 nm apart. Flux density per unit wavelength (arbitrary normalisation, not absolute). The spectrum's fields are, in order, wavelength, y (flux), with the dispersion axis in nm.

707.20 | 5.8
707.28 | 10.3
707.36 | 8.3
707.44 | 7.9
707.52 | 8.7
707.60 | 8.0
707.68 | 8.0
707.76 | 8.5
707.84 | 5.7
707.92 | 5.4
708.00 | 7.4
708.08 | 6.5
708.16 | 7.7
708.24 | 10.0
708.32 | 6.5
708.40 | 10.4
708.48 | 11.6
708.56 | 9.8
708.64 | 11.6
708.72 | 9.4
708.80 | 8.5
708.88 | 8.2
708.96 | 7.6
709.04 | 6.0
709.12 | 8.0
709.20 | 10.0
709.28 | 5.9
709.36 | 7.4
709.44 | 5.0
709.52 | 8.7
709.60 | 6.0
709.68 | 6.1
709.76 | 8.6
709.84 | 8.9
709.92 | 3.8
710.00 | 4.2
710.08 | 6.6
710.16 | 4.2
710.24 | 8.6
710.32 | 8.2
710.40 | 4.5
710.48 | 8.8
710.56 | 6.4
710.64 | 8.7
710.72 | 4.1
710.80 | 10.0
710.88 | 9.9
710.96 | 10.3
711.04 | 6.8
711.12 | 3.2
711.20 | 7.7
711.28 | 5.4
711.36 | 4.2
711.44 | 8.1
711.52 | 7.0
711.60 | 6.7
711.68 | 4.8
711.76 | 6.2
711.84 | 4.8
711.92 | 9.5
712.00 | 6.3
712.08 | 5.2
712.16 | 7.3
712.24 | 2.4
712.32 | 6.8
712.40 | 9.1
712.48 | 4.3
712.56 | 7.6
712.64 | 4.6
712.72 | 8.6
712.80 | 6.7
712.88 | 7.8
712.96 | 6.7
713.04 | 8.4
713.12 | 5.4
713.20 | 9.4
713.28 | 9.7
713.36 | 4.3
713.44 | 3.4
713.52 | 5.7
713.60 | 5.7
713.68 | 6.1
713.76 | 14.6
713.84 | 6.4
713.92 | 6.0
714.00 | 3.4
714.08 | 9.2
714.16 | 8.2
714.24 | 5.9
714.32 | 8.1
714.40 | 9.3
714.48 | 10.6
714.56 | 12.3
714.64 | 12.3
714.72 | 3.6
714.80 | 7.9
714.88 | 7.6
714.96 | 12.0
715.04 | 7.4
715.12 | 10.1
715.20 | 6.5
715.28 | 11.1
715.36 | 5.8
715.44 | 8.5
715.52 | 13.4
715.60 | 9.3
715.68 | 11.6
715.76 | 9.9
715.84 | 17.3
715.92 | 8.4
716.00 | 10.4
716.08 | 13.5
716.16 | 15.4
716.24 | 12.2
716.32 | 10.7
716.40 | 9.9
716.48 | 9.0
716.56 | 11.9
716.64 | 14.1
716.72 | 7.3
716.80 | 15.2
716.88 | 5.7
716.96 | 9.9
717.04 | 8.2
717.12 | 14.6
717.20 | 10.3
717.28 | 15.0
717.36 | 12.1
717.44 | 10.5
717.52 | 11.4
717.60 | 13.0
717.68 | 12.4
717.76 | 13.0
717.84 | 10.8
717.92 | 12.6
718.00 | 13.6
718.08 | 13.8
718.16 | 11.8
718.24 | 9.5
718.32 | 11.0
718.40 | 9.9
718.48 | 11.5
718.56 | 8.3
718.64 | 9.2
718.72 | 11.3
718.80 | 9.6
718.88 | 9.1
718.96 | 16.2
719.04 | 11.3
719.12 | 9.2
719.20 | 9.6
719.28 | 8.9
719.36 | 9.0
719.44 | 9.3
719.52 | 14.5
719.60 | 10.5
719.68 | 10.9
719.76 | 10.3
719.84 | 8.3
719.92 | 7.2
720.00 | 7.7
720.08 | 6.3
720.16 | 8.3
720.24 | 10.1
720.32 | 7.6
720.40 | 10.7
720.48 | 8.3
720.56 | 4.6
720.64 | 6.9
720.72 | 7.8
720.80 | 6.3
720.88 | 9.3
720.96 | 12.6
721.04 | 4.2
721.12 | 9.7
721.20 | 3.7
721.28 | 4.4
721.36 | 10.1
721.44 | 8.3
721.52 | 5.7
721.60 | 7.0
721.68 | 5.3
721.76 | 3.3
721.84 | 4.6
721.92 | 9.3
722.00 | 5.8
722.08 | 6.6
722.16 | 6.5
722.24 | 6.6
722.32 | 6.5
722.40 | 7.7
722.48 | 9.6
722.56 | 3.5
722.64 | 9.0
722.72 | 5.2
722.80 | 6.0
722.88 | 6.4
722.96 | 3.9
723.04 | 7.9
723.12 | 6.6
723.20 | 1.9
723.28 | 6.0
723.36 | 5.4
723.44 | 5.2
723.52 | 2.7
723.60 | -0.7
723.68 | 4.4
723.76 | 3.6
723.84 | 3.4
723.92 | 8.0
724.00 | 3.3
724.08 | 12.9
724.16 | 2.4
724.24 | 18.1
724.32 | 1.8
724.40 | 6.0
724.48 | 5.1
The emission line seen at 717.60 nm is Mg II 2798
